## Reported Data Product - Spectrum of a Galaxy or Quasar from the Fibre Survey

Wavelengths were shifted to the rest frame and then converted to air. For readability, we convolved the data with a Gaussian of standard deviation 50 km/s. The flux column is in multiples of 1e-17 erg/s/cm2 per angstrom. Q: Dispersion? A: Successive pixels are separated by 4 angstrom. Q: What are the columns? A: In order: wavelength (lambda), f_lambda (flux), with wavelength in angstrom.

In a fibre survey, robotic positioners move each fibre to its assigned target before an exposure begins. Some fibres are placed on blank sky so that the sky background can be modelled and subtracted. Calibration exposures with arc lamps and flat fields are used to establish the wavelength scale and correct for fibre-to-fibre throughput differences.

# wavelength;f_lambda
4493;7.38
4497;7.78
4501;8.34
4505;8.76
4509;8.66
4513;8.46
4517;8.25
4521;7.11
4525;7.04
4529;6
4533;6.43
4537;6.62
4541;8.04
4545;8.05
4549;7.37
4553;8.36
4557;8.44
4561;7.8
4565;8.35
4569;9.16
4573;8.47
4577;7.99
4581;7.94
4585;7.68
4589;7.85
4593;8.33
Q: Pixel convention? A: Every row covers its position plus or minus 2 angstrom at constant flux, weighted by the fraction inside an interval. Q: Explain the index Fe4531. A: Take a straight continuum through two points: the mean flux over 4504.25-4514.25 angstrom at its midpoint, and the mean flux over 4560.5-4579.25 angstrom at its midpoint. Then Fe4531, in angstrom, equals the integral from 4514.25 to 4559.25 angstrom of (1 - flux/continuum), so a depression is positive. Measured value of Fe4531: 5.65 angstrom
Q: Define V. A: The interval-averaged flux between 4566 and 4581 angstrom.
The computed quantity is 8.45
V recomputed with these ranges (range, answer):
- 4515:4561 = 7.44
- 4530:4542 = 6.86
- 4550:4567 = 8.19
